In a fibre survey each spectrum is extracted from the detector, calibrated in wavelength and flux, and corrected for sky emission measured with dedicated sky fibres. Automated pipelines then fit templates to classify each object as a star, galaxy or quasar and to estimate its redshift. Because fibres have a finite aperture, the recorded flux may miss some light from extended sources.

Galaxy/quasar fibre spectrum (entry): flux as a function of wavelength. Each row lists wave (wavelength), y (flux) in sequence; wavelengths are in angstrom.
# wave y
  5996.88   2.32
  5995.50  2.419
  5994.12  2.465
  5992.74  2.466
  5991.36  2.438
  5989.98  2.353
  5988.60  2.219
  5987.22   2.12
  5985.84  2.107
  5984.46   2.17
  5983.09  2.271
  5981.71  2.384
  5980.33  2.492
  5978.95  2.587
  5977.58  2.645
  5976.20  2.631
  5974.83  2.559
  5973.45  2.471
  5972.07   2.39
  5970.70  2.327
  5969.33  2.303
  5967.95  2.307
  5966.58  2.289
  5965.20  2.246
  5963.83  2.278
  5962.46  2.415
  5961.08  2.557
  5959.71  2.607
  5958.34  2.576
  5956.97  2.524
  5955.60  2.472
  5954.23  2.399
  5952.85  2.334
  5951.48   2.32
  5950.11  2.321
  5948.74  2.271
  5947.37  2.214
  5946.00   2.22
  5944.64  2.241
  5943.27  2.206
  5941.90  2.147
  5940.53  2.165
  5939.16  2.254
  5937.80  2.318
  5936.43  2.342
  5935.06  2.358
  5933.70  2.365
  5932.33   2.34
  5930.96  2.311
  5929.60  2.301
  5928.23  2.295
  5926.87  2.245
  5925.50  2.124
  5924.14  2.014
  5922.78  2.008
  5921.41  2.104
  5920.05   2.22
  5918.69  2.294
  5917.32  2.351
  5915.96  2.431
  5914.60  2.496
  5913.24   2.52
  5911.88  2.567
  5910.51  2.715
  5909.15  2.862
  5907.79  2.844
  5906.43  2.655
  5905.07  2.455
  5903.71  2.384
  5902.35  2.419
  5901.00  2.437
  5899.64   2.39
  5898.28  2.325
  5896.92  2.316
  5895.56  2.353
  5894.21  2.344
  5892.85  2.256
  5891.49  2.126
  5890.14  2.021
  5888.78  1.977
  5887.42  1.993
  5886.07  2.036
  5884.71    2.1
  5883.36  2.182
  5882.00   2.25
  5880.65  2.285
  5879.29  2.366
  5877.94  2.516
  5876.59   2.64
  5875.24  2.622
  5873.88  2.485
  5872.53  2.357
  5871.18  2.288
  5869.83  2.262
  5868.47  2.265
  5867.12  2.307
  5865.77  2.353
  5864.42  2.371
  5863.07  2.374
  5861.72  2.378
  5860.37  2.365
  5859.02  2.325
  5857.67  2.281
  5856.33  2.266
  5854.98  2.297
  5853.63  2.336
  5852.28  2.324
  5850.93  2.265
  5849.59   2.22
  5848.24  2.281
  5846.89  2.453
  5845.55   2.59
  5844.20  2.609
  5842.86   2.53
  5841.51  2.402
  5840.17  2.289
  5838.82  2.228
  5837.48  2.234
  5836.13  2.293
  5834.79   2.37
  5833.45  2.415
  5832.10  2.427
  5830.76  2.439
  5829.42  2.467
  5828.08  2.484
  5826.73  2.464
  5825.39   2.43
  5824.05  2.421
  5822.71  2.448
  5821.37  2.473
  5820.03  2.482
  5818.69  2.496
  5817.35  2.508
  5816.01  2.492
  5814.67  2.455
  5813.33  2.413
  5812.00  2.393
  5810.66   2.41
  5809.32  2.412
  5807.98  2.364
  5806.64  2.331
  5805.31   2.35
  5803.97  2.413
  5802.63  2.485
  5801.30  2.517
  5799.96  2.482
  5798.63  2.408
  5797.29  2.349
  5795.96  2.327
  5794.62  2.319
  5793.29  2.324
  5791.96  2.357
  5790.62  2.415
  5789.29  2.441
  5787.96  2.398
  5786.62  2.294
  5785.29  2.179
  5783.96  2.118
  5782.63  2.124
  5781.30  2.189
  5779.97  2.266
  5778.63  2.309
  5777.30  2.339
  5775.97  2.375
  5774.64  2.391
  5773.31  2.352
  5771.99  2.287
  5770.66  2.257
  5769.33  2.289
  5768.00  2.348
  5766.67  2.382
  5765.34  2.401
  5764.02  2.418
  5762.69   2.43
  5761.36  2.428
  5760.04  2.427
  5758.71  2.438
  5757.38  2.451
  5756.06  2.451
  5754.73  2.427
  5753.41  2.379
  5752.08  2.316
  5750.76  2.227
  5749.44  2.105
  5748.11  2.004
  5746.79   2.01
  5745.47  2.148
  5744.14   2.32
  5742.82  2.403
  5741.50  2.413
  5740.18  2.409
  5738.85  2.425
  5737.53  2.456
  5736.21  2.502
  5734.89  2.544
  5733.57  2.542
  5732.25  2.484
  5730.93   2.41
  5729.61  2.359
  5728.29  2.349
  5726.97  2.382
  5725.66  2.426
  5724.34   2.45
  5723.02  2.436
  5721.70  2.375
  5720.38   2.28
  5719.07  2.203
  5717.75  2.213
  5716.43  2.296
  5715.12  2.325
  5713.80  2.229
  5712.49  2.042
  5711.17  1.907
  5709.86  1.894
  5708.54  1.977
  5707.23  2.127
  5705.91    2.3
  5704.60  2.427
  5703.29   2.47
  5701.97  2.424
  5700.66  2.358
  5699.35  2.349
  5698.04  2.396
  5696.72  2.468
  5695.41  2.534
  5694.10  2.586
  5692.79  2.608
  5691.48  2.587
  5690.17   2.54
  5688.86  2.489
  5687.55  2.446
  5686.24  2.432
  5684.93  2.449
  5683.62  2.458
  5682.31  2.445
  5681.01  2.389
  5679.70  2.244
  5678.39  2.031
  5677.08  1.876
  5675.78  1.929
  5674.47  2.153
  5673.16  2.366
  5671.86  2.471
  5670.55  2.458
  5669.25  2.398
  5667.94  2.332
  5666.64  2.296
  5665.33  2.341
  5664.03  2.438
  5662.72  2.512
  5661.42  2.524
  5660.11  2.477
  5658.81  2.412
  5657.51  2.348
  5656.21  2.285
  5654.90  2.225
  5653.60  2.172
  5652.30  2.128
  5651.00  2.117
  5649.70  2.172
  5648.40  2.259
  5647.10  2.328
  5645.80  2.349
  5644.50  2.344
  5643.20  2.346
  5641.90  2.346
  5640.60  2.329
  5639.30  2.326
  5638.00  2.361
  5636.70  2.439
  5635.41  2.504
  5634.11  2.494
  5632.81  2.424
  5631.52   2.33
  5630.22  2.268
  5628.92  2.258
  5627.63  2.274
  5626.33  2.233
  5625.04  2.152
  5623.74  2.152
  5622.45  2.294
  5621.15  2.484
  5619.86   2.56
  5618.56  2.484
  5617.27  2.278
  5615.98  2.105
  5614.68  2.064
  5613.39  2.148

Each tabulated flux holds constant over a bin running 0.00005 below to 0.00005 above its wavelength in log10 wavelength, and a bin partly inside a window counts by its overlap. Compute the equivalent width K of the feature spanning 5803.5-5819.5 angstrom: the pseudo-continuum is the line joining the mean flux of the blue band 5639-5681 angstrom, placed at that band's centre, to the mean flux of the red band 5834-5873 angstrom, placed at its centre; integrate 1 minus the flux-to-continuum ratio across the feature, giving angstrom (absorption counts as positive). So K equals -0.6 angstrom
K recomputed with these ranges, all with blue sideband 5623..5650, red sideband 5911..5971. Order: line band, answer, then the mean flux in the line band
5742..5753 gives 0.6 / 2.2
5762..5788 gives 0.2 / 2.3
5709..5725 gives 0.7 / 2.22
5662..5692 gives -0.4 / 2.35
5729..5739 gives -0.6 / 2.47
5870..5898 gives 0.5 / 2.28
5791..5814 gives -0.7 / 2.39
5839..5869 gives -0.5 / 2.36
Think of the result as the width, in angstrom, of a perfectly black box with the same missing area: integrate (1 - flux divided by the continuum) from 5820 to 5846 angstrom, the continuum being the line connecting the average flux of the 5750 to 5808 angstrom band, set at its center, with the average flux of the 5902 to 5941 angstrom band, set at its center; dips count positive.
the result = -0.68 angstrom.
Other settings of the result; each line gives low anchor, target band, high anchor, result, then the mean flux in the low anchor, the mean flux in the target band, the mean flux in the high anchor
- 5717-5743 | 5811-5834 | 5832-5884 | -0.78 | 2.4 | 2.45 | 2.36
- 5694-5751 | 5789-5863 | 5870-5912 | -1.46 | 2.32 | 2.4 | 2.37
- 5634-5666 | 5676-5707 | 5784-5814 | -0.58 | 2.34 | 2.39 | 2.38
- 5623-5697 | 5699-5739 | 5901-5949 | 0.43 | 2.34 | 2.32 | 2.35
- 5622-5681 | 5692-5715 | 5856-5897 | -0.03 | 2.3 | 2.3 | 2.29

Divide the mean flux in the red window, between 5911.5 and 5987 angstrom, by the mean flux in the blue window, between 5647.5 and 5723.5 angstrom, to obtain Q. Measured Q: 1.0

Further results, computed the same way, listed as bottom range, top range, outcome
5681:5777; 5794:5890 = 1.00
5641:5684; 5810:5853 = 1.05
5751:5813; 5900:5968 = 1.00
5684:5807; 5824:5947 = 1.00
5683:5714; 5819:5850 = 1.02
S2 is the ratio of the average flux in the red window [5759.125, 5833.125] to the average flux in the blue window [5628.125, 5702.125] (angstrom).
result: 1.01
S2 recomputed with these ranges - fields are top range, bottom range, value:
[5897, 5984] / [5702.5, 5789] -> 1.03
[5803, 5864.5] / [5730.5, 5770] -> 1.01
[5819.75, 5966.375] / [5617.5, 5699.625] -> 1.00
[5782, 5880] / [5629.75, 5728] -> 1.02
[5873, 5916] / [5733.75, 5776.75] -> 1.01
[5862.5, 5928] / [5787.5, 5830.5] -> 0.97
